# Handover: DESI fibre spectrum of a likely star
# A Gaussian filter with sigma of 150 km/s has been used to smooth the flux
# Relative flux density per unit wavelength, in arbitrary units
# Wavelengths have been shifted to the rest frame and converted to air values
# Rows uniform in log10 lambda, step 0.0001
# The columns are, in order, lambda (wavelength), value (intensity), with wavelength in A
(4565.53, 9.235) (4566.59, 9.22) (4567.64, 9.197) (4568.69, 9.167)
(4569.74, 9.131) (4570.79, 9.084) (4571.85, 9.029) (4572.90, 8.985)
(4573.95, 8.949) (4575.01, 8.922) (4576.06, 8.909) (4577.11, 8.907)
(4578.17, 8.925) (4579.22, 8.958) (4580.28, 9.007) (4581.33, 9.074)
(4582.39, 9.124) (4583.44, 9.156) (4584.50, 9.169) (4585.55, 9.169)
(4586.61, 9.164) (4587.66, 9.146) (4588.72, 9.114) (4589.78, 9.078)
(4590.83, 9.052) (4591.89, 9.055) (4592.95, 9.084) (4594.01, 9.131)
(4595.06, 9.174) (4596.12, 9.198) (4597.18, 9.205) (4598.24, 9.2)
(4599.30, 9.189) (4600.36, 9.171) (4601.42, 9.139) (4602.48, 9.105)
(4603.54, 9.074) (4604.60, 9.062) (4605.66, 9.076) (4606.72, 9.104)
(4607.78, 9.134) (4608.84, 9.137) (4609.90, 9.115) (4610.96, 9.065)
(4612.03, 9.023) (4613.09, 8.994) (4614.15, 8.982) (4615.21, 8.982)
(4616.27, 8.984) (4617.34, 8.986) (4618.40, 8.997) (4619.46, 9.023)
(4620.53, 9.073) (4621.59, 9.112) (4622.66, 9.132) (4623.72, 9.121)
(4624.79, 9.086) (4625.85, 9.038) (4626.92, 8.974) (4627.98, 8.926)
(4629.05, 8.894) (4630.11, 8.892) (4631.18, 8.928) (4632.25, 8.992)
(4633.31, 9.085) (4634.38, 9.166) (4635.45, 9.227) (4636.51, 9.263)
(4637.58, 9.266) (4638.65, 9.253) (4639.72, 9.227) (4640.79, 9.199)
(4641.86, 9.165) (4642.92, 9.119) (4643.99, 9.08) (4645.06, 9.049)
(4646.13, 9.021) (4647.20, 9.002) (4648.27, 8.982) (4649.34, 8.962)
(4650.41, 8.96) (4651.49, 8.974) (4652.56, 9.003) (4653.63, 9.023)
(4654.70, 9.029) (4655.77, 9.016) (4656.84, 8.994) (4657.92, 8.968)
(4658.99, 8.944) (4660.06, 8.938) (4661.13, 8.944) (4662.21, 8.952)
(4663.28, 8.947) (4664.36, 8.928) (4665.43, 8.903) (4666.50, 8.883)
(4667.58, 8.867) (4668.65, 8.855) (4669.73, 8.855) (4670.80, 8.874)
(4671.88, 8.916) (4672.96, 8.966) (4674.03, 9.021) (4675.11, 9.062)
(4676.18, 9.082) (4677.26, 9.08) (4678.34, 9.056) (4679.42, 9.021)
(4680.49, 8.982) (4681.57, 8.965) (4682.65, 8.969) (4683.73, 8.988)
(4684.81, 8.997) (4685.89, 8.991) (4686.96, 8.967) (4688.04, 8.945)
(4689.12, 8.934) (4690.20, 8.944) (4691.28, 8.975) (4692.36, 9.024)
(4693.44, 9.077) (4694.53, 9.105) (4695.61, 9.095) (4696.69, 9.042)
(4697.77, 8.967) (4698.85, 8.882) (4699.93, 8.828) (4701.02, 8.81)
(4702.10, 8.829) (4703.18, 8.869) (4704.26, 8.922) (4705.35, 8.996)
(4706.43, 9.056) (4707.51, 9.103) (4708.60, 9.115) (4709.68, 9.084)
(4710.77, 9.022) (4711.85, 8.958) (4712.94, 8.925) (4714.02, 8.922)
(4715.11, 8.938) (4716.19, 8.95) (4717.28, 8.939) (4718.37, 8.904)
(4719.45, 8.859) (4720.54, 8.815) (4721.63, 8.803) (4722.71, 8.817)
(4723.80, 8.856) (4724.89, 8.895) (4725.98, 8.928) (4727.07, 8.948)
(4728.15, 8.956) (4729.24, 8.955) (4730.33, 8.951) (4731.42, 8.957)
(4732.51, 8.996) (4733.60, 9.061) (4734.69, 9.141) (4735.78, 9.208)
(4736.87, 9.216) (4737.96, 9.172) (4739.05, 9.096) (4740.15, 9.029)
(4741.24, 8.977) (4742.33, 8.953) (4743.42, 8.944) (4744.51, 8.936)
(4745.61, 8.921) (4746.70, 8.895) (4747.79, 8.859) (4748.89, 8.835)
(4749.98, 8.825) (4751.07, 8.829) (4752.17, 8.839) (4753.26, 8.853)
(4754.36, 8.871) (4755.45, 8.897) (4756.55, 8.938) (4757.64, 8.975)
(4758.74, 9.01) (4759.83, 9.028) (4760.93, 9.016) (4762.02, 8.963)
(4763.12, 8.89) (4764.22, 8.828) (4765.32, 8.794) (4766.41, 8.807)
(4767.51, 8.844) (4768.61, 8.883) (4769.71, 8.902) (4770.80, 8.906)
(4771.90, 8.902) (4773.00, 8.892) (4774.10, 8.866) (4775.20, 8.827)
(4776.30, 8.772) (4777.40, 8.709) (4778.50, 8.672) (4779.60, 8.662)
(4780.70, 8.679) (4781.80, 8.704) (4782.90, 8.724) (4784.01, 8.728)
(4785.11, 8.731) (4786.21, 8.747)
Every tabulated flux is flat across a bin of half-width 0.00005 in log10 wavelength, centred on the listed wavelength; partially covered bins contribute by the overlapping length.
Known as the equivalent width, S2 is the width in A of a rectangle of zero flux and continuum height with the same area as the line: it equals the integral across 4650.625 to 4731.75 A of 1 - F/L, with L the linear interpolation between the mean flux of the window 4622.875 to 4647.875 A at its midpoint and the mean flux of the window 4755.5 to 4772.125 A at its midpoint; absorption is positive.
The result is 0.5 A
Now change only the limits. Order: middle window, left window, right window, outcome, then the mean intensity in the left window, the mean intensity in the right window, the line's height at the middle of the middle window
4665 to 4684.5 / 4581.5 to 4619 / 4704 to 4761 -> 0.1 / 9.1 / 8.96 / 9.02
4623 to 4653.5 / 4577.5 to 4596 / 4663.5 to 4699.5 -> -0.1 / 9.09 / 8.98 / 9.03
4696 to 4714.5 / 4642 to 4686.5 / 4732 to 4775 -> 0.0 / 8.98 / 8.94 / 8.96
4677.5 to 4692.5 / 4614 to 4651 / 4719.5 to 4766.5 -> 0.0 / 9.06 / 8.94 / 9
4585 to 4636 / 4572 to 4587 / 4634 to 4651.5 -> 0.0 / 9.03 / 9.11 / 9.07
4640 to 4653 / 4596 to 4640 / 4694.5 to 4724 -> 0.0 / 9.08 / 8.94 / 9.04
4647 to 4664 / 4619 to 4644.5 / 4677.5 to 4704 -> 0.1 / 9.09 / 8.97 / 9.04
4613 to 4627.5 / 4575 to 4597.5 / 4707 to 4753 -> 0.0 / 9.08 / 8.96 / 9.05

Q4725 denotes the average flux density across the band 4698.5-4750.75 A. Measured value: 8.96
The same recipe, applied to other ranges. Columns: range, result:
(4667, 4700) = 8.98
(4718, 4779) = 8.92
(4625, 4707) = 9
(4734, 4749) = 9.01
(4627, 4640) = 9.09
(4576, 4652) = 9.08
